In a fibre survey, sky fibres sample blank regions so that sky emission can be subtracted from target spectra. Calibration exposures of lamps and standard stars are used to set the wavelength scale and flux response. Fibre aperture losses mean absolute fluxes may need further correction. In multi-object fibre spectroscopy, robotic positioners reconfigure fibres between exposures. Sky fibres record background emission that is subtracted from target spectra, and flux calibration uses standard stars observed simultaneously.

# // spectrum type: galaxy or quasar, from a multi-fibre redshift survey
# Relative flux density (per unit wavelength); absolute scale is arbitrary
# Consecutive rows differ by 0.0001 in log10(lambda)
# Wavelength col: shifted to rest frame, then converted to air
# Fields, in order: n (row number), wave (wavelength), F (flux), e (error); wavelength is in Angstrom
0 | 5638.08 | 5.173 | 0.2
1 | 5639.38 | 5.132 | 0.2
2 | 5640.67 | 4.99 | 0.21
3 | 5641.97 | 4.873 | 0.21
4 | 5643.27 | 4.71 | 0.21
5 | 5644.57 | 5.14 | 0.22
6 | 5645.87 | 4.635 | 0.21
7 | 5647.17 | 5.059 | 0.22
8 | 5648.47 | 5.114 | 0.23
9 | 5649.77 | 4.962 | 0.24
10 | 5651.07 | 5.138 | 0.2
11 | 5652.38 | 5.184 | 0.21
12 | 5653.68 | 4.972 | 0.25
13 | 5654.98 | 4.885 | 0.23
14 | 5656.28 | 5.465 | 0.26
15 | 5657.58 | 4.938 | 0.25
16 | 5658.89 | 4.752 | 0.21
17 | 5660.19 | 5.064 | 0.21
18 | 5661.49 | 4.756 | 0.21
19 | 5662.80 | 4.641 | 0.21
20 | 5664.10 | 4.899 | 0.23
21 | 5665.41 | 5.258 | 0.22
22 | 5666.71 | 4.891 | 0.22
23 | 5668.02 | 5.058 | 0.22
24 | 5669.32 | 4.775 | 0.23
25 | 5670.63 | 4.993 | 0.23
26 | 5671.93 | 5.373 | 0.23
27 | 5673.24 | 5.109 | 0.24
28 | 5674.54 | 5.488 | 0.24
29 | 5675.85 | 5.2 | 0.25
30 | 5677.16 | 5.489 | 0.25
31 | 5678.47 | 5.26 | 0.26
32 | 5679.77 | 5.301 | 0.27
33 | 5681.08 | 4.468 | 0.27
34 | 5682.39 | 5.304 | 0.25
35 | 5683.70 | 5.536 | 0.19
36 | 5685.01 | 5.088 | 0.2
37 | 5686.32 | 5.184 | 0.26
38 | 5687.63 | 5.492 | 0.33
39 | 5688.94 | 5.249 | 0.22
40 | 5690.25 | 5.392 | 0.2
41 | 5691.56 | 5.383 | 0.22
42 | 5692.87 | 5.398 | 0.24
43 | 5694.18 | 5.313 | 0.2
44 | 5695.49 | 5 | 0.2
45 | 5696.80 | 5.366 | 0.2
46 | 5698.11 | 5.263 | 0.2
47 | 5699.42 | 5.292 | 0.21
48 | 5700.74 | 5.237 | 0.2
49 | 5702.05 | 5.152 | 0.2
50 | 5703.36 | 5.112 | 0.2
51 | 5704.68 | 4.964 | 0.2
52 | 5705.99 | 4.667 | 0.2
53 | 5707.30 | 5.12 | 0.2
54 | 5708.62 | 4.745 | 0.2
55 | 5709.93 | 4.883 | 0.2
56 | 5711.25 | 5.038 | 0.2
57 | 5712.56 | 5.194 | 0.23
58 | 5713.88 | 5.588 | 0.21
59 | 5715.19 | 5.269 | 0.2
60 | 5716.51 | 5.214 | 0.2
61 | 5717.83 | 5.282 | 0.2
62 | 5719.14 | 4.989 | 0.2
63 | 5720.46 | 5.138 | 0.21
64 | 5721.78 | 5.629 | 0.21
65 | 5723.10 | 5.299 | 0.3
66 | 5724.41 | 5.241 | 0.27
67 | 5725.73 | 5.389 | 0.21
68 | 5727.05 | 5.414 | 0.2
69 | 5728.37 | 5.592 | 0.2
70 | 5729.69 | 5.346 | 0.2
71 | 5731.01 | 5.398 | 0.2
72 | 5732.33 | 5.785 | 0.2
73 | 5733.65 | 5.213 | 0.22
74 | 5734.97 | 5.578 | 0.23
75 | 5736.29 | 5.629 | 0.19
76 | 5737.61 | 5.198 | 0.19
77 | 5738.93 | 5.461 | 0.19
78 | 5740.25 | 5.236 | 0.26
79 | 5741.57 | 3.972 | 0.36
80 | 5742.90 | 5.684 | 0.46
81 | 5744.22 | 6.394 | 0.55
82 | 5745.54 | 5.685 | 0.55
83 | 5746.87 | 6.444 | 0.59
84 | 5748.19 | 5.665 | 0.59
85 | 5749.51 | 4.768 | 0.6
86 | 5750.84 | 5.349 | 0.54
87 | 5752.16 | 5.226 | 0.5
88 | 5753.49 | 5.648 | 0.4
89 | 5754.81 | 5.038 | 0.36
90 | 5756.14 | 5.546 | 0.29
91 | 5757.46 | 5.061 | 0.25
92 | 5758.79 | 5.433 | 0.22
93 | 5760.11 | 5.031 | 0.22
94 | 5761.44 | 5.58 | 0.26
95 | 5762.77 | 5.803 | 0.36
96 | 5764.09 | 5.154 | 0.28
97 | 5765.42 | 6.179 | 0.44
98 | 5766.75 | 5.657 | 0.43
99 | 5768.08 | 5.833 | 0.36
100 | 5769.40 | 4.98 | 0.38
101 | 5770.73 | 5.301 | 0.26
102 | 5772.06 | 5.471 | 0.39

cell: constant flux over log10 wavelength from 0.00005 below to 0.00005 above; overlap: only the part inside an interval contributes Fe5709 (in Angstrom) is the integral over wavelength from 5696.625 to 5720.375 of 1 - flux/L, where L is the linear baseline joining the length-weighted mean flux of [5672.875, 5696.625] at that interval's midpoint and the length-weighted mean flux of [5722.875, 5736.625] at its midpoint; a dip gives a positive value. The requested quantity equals 1.0 Angstrom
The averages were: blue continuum 5.26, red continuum 5.45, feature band 5.13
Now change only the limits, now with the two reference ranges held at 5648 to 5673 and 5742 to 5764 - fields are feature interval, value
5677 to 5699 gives -0.46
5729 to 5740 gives -0.09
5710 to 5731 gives 0.10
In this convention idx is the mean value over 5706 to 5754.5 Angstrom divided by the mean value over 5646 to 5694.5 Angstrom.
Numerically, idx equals 1.04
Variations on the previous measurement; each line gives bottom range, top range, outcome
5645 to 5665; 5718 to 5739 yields 1.08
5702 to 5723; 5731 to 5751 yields 1.07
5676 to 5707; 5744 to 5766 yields 1.06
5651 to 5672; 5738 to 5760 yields 1.08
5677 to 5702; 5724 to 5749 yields 1.04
